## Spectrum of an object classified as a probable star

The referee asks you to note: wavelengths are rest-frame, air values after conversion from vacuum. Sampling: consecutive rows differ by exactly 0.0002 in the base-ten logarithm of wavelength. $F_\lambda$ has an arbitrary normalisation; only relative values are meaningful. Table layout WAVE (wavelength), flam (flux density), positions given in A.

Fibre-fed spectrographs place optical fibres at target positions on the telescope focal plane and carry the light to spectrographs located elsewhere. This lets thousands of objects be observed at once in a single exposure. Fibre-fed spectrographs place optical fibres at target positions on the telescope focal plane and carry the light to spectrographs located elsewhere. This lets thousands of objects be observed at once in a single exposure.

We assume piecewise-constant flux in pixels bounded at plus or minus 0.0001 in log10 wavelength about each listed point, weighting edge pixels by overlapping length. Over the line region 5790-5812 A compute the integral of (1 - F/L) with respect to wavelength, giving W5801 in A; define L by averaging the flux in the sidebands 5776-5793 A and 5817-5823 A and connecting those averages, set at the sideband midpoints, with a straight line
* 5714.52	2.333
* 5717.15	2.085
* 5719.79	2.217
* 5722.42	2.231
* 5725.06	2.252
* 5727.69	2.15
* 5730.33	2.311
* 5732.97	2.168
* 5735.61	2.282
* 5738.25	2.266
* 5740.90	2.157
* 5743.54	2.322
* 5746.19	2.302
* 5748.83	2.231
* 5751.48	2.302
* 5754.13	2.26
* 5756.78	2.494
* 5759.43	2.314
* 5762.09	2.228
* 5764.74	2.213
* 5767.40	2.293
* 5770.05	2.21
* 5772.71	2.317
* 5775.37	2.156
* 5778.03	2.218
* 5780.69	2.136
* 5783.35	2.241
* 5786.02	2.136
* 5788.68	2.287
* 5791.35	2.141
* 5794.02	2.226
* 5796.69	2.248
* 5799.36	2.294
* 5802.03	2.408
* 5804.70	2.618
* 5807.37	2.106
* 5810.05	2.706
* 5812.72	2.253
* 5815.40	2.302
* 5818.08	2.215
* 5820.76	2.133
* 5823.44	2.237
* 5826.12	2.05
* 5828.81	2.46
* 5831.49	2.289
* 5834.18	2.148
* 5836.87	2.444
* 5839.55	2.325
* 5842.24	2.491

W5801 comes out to -1.5 A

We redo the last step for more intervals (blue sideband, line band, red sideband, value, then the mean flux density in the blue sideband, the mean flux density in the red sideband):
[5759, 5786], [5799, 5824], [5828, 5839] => -0.4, 2.22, 2.33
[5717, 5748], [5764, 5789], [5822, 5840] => 0.4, 2.23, 2.28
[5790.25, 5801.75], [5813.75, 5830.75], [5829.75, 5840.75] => 0.4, 2.25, 2.31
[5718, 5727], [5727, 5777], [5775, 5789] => -1.3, 2.22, 2.19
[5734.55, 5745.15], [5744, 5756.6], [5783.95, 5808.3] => -0.2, 2.26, 2.28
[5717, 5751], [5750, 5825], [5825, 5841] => -0.3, 2.24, 2.29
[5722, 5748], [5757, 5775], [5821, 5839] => -0.2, 2.24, 2.27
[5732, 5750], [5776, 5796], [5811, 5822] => 0.4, 2.25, 2.24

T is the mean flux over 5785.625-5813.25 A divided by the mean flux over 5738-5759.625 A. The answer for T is 1.01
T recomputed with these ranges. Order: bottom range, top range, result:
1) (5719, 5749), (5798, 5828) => 1.03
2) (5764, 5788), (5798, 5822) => 1.06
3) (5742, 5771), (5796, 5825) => 1.01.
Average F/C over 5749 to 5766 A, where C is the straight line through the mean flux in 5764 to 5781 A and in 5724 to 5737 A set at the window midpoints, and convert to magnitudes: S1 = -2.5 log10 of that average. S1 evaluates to -0.03 mag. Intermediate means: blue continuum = 2.23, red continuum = 2.23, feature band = 2.3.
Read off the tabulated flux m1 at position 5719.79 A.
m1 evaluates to 2.217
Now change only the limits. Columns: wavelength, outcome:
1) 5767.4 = 2.293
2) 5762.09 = 2.228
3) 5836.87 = 2.444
